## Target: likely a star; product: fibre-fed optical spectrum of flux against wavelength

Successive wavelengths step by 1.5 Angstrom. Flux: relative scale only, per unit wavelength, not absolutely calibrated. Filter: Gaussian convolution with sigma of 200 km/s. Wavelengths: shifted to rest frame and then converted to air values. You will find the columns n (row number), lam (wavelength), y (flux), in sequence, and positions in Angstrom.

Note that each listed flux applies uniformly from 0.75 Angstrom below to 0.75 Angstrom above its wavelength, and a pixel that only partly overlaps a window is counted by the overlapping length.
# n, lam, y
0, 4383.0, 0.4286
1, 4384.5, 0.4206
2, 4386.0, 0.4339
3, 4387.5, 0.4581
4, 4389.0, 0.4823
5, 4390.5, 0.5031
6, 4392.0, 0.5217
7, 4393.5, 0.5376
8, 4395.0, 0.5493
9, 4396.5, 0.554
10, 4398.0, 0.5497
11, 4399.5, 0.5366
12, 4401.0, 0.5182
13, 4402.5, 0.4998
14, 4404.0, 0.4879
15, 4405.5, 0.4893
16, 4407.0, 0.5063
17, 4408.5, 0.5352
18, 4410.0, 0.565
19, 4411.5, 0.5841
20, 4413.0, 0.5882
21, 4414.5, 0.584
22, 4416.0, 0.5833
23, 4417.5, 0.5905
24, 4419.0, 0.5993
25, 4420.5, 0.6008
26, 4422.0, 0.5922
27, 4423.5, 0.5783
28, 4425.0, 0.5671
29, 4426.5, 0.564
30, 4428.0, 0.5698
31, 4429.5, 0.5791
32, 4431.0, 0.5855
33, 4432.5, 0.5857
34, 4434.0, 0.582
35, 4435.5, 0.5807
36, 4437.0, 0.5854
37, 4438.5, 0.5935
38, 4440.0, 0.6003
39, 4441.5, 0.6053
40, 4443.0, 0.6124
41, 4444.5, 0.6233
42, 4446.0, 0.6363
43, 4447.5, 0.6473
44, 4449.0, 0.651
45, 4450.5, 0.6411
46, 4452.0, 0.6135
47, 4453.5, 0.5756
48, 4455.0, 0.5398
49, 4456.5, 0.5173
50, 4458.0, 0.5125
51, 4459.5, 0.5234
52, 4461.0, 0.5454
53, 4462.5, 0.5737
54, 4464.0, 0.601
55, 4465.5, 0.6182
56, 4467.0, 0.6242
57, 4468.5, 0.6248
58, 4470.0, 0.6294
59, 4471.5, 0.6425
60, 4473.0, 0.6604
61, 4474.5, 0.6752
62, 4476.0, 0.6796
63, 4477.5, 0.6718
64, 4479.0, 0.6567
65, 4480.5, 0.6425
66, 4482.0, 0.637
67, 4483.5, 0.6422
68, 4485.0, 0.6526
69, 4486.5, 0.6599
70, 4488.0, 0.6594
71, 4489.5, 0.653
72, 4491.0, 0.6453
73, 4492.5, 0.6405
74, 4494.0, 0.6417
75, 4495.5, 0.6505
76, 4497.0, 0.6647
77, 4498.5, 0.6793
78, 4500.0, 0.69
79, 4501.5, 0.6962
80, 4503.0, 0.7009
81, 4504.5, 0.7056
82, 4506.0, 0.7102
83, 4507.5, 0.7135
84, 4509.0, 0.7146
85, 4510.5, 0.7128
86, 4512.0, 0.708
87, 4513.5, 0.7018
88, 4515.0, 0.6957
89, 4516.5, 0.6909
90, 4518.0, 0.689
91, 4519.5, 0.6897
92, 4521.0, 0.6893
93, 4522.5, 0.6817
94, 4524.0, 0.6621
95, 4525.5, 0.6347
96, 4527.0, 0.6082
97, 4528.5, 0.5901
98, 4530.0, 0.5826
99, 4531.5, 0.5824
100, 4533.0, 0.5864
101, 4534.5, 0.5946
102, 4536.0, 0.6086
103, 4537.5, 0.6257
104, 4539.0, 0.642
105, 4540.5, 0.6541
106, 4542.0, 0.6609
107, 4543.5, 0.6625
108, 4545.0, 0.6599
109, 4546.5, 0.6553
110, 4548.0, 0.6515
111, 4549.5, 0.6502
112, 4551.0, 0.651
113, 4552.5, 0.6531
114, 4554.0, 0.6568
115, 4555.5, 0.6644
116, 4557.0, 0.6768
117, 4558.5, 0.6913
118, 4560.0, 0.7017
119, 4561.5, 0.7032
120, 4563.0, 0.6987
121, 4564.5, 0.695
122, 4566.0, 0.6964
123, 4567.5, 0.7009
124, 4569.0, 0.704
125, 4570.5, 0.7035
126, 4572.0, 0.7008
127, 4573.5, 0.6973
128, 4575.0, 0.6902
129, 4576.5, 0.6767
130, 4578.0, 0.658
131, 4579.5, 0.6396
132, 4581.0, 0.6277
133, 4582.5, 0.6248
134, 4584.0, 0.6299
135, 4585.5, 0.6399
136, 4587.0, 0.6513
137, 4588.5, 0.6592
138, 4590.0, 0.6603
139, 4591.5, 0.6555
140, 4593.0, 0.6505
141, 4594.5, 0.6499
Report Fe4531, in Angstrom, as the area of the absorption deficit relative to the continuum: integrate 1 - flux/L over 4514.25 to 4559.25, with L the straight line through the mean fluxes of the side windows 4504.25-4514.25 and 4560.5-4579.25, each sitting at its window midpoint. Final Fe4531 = 3.4 Angstrom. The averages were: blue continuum 0.71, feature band 0.648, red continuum 0.692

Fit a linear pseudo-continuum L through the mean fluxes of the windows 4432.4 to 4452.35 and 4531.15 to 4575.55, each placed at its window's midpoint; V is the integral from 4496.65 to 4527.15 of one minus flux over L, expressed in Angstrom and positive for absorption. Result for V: -2.1 Angstrom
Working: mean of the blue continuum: 0.612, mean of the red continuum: 0.665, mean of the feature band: 0.689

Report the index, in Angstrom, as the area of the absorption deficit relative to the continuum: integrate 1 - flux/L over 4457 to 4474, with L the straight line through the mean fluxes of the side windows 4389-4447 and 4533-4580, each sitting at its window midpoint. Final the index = 0.1 Angstrom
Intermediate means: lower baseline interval 0.566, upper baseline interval 0.667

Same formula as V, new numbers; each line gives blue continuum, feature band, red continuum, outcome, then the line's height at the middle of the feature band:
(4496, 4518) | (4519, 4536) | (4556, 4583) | 1.65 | 0.693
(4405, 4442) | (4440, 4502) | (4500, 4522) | 1.56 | 0.644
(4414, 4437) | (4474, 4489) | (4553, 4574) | -0.73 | 0.627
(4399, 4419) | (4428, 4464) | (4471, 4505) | 0.76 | 0.601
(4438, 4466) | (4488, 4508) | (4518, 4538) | -2.01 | 0.613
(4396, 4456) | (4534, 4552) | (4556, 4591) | 0.30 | 0.655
